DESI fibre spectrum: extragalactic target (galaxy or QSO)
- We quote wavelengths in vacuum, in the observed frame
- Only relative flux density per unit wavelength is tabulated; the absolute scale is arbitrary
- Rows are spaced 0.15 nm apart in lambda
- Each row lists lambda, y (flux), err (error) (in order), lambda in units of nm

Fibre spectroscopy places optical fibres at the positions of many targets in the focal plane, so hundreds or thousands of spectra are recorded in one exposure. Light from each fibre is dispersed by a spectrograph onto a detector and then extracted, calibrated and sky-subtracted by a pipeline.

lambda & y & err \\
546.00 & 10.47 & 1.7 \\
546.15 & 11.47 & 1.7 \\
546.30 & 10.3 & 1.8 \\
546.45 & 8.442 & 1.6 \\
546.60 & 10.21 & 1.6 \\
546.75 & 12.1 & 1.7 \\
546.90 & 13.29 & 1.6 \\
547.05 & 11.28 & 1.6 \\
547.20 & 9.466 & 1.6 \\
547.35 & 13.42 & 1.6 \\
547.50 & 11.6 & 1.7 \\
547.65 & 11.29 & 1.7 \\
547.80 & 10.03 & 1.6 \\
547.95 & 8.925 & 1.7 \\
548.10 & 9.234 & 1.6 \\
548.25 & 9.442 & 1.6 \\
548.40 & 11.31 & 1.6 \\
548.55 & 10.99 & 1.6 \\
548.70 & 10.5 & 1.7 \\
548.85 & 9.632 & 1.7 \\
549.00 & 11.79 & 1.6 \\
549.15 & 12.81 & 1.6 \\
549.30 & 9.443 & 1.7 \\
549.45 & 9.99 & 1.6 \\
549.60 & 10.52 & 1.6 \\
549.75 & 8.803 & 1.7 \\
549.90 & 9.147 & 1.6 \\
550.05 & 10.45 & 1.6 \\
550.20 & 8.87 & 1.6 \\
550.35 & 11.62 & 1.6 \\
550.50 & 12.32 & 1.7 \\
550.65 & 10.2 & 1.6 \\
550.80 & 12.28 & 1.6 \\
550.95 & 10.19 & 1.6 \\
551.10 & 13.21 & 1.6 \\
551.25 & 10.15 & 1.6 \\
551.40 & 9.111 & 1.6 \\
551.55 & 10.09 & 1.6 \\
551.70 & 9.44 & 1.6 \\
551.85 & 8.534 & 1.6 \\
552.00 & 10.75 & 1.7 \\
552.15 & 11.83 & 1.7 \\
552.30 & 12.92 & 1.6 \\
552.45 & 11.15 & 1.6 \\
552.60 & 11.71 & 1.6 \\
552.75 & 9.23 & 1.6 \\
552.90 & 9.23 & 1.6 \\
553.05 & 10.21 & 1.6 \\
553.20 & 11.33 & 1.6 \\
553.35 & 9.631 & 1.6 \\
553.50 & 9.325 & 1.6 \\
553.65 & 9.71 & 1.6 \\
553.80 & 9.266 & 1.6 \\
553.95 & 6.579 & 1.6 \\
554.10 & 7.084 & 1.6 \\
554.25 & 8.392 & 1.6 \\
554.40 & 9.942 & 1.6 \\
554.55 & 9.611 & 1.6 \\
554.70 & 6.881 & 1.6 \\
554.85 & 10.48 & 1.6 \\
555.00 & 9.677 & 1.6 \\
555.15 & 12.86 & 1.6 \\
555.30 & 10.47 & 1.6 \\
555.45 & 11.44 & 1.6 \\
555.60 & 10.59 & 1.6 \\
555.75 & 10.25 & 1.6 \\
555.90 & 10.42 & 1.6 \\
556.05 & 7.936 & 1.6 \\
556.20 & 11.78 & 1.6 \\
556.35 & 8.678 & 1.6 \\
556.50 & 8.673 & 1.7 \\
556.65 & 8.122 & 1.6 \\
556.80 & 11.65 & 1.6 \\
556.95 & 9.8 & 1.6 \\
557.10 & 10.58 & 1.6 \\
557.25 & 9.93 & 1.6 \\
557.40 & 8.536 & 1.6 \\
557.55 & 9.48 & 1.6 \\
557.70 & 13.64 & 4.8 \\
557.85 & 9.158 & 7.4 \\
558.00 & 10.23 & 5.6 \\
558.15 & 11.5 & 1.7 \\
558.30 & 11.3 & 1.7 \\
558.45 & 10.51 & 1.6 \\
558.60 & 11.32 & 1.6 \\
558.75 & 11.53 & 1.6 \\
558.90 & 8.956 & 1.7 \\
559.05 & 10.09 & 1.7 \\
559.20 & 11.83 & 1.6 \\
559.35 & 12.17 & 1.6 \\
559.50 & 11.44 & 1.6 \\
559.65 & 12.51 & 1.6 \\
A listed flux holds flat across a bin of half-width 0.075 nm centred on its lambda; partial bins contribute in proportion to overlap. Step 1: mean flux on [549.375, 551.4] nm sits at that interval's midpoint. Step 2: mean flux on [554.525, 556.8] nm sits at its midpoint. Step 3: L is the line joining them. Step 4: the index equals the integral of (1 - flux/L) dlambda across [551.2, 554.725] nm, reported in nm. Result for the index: 0.19 nm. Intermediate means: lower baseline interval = 10.5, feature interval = 9.71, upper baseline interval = 9.92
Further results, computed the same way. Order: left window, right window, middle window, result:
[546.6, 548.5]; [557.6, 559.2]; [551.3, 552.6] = 0.04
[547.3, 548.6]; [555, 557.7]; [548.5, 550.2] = 0.04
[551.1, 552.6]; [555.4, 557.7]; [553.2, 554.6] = 0.19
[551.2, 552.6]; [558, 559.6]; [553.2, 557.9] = 0.47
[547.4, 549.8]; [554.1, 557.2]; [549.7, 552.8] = -0.12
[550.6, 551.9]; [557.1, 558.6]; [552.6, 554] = 0.12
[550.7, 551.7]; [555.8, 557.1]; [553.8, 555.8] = 0.09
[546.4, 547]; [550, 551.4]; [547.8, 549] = 0.10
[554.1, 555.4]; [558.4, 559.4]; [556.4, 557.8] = 0.05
